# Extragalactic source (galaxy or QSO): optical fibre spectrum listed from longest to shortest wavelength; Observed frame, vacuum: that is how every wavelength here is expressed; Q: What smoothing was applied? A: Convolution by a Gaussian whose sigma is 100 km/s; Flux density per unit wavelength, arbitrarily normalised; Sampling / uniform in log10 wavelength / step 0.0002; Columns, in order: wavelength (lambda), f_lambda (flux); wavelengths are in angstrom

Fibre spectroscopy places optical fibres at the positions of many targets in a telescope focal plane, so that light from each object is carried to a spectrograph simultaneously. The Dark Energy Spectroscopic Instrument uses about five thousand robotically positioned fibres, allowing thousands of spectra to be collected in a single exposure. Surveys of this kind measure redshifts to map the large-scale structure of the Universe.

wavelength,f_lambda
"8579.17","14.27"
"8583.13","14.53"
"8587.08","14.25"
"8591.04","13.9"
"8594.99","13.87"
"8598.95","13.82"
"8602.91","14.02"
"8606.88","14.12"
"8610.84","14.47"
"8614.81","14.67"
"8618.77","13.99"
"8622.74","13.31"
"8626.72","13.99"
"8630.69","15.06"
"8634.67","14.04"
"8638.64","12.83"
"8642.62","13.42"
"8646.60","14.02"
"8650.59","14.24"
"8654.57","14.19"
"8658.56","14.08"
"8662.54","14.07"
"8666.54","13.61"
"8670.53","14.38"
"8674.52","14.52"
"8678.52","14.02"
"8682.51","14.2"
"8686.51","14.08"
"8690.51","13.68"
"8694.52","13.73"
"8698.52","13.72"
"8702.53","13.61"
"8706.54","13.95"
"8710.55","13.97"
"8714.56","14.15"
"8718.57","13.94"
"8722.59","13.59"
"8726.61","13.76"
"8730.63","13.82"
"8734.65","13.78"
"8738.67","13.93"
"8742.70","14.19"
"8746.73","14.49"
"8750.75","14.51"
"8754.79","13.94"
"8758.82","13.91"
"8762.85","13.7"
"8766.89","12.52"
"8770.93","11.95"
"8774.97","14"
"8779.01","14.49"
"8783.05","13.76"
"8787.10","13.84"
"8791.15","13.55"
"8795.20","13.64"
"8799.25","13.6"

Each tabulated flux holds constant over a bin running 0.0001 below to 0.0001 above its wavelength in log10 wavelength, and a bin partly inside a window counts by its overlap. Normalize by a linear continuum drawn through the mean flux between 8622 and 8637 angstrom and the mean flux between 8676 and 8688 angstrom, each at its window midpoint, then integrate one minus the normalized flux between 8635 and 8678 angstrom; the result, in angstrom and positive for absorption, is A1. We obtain 0.6 angstrom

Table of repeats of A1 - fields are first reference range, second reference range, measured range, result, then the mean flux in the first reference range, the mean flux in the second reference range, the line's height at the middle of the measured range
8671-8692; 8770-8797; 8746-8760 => -0.4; 14.1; 13.7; 13.8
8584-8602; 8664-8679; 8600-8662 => 0.2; 14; 14.1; 14.1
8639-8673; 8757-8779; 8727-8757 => -1.3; 14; 13.3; 13.5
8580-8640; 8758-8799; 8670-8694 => -0.5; 14.1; 13.5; 13.8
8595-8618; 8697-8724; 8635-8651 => 0.5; 14.2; 13.9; 14.1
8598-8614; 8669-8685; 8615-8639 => 0.3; 14.2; 14.3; 14.2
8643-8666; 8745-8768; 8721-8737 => 0.2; 14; 13.9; 13.9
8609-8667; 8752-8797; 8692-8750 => -0.7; 14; 13.6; 13.8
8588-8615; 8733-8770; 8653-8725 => -0.2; 14.1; 13.8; 13.9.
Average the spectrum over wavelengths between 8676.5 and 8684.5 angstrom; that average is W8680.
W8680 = 14.1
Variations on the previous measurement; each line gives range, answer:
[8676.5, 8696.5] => 13.9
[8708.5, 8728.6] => 13.9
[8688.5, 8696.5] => 13.7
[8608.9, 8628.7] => 14.1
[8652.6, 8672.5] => 14.1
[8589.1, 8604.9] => 13.9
